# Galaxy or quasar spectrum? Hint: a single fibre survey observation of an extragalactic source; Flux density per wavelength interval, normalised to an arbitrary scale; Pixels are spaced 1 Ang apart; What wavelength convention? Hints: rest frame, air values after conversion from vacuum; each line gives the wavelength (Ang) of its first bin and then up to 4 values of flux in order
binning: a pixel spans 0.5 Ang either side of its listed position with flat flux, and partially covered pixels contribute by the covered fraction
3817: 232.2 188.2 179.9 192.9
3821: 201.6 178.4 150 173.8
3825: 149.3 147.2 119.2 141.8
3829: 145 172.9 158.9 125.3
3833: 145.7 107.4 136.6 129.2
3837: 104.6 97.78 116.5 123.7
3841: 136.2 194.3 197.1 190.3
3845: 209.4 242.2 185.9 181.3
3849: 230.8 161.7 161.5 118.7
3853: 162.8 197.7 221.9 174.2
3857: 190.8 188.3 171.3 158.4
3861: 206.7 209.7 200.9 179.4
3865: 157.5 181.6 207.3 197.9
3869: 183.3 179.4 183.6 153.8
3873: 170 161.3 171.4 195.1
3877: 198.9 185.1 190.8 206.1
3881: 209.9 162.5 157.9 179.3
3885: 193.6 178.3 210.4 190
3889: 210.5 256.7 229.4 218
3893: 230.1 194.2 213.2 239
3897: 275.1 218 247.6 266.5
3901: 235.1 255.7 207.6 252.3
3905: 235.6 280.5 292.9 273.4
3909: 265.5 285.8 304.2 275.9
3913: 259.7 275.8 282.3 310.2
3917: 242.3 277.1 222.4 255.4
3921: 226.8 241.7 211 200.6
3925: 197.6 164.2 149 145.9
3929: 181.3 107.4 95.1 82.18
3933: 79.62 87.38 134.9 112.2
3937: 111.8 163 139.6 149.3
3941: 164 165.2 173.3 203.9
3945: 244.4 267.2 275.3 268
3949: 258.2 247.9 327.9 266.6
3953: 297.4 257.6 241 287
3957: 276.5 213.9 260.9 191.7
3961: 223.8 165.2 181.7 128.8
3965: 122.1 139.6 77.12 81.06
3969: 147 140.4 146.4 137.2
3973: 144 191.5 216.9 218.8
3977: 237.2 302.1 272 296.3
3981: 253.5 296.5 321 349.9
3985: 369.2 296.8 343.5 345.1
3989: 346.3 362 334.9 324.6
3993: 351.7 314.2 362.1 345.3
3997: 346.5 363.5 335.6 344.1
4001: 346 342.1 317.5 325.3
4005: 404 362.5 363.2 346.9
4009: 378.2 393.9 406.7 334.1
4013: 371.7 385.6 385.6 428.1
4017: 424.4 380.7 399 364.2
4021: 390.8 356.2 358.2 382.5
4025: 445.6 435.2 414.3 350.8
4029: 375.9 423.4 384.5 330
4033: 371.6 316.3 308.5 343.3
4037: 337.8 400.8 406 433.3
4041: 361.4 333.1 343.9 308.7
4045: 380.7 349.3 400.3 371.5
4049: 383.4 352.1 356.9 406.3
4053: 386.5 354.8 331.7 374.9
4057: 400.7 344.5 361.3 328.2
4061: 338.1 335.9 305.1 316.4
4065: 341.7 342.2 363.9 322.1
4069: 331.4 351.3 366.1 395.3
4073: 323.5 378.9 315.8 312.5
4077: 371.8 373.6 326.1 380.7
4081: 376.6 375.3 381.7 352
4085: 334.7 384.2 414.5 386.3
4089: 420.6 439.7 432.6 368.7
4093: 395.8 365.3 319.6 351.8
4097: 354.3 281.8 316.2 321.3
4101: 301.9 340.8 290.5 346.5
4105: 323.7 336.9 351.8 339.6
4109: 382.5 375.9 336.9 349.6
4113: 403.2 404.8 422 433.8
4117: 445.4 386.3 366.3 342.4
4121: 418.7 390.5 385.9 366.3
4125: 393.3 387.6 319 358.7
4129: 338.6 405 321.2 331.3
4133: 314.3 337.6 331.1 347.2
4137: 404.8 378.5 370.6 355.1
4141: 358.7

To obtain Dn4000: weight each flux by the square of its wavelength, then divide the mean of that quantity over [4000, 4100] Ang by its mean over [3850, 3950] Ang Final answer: 1.95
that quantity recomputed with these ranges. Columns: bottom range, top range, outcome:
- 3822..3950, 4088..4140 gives 2.12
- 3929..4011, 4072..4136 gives 1.56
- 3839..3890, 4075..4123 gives 2.24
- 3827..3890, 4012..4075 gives 2.30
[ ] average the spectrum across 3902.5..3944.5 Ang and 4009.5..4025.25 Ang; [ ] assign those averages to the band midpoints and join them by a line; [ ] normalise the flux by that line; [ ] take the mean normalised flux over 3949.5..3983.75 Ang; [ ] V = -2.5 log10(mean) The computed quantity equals 0.302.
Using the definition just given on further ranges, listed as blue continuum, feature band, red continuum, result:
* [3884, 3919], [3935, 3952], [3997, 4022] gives 0.40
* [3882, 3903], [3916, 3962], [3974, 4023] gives 0.32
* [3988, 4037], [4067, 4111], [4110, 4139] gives 0.04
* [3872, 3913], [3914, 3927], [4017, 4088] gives 0.06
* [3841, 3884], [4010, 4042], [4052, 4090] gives -0.19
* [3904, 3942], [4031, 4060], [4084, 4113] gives -0.17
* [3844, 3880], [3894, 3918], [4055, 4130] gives -0.18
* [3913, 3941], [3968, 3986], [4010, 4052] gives 0.18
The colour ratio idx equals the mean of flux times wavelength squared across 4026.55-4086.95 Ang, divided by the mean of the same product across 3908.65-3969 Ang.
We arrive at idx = 1.87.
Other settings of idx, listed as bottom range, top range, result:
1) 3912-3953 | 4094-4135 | 1.94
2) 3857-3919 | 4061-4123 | 1.83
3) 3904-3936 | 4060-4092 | 1.83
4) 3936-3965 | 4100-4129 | 1.84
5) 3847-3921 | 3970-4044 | 1.69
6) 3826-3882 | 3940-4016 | 1.72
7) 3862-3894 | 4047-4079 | 2.02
